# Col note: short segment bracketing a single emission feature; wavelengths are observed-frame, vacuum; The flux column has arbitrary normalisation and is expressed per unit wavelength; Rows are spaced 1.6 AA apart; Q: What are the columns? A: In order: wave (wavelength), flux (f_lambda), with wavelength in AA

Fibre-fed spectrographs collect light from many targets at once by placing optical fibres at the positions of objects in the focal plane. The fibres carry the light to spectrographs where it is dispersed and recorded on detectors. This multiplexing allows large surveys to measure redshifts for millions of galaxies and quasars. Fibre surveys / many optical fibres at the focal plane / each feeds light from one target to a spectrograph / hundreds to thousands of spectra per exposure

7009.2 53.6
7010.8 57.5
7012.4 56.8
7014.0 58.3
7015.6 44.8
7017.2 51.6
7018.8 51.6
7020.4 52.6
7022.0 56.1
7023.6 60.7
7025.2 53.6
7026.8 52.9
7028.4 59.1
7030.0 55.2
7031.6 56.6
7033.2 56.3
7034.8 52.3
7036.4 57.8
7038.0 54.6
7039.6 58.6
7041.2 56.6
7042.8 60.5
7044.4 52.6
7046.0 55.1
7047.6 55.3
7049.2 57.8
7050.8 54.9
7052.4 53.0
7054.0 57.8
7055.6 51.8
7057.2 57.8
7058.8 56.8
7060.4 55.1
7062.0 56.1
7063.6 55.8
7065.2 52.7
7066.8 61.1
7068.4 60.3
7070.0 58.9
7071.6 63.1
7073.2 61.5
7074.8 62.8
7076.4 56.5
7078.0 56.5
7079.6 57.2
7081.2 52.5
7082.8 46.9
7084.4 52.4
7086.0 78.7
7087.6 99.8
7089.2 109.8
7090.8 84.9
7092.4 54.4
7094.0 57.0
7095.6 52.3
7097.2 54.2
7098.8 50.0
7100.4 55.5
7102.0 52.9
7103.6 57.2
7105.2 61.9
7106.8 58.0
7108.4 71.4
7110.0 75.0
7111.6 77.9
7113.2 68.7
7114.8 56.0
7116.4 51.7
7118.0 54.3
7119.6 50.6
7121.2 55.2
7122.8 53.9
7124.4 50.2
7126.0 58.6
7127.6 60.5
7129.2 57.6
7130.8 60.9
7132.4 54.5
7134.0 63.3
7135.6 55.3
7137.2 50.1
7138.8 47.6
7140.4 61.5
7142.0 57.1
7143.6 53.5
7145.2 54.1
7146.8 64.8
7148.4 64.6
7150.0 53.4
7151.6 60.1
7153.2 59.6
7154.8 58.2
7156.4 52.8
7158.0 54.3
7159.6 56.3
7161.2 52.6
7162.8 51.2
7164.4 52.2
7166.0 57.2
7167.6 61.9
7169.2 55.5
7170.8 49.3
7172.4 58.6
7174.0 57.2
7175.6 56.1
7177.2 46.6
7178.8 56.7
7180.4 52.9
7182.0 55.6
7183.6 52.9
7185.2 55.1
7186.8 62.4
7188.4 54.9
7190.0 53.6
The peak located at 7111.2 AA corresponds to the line [N II]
